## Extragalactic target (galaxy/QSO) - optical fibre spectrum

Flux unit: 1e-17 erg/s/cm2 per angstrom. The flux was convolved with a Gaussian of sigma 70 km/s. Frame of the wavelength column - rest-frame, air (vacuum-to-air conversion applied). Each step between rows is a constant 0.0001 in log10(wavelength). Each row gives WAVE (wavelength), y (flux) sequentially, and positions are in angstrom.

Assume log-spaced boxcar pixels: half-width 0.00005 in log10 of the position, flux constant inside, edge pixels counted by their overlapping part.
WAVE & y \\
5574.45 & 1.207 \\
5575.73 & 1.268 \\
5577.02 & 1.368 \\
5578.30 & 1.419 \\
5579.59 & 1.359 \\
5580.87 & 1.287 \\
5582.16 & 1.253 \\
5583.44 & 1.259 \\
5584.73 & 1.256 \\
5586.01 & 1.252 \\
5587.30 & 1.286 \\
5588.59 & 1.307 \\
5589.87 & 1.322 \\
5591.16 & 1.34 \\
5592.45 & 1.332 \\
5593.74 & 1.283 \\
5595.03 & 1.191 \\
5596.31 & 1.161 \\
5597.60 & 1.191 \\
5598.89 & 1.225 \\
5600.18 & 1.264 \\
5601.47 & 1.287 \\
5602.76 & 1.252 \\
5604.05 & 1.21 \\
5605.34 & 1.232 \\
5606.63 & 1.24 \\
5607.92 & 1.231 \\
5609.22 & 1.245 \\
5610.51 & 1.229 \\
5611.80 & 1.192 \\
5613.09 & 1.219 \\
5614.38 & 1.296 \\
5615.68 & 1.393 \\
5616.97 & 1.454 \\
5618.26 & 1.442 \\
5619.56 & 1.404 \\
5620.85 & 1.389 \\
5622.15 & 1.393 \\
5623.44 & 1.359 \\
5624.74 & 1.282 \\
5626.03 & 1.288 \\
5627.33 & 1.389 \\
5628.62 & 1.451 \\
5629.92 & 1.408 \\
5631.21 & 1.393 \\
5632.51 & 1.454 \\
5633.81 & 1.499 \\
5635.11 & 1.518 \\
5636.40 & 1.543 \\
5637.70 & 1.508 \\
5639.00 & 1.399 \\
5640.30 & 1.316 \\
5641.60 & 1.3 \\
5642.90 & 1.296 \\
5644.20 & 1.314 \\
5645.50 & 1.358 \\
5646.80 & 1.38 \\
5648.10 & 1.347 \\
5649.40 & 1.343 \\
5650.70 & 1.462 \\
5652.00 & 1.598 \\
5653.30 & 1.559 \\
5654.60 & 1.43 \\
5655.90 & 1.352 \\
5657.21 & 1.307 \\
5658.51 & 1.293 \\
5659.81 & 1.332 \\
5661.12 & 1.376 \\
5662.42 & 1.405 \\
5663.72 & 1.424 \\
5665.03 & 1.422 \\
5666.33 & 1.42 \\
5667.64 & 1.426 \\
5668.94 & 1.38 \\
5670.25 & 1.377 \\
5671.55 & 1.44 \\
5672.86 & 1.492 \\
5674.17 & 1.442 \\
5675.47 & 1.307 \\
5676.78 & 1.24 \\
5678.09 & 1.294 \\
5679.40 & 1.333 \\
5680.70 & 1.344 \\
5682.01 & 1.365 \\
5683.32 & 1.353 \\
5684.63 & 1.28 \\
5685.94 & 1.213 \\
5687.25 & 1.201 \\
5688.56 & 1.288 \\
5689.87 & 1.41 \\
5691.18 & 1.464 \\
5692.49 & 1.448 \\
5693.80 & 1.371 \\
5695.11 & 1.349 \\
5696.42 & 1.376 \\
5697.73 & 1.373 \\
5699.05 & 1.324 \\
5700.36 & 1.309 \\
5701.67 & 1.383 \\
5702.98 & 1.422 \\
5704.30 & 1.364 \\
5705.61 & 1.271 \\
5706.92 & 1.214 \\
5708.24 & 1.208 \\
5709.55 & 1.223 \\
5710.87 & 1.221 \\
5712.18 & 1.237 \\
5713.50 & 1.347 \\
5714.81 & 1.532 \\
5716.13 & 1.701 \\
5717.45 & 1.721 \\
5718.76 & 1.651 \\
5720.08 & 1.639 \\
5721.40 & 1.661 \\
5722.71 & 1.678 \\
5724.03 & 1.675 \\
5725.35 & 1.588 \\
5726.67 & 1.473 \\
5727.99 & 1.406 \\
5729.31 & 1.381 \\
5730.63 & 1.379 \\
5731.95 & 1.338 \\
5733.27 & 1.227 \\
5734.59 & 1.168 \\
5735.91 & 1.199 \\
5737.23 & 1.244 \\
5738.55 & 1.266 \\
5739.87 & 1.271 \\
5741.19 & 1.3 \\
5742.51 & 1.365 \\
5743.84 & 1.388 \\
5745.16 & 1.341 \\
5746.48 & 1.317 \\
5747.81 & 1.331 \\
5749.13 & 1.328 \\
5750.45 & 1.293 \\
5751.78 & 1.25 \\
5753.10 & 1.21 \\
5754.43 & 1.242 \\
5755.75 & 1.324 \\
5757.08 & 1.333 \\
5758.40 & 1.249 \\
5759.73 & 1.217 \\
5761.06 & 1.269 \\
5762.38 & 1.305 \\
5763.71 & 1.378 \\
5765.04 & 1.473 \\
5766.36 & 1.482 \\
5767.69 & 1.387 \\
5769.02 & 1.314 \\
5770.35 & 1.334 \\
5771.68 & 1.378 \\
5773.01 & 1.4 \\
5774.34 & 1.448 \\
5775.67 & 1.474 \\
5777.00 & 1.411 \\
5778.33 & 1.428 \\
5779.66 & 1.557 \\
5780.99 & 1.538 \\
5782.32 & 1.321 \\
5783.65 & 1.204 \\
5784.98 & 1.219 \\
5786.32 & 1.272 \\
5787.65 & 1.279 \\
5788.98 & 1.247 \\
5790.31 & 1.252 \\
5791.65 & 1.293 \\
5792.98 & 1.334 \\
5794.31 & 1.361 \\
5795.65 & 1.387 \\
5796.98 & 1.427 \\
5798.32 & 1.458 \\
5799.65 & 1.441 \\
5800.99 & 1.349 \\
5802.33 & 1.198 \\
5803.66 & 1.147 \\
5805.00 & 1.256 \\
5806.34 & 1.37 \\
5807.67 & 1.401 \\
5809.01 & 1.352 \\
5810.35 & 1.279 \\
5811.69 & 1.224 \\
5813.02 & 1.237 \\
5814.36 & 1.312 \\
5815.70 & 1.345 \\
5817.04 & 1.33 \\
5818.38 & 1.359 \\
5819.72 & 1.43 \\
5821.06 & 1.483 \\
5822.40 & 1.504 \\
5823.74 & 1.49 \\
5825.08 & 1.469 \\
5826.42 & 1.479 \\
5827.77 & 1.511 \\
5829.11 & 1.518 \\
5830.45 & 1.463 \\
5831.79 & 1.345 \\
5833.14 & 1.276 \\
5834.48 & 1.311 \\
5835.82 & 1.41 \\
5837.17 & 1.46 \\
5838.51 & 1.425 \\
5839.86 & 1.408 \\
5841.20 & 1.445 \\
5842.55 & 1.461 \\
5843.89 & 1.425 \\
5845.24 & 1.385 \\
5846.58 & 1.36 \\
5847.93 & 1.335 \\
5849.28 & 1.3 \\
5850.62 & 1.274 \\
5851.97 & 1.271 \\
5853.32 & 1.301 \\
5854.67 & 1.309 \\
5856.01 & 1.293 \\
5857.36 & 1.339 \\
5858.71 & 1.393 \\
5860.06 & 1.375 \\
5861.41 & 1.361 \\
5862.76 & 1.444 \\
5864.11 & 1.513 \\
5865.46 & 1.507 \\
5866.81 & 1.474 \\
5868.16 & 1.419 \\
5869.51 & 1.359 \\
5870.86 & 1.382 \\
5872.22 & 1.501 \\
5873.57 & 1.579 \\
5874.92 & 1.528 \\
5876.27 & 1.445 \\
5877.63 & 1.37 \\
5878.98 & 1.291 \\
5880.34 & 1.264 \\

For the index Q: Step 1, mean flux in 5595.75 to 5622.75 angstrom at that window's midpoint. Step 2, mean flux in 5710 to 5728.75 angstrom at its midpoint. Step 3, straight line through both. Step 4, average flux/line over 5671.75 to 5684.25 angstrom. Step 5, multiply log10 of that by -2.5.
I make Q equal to 0.07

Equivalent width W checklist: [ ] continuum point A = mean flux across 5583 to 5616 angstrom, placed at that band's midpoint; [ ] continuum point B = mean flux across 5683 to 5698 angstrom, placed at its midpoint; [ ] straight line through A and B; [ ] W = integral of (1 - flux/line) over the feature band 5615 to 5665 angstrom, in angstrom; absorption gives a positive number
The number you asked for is -4.0 angstrom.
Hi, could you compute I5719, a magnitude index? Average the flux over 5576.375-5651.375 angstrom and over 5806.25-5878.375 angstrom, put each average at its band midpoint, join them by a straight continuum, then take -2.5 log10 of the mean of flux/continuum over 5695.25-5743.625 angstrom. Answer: -0.03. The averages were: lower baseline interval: 1.33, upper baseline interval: 1.4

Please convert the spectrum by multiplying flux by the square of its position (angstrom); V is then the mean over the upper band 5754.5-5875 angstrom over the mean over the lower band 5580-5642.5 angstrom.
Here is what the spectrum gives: 1.1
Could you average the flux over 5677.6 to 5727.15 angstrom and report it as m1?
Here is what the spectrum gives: 1.4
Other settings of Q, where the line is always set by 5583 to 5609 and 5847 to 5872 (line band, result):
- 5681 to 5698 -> -0.04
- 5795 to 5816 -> 0.02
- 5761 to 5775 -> -0.04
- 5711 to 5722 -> -0.18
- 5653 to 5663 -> -0.08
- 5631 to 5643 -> -0.12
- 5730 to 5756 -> 0.03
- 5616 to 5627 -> -0.09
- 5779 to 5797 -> 0.01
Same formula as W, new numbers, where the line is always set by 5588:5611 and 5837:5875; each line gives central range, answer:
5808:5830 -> -0.3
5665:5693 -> -1.3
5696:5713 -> 0.1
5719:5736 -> -1.7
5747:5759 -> 0.5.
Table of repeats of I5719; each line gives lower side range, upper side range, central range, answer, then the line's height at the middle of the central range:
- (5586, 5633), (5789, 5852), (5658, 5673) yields -0.060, 1.32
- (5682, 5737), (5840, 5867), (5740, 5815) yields 0.041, 1.38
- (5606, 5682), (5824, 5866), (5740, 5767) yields 0.053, 1.38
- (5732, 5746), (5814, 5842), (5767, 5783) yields -0.062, 1.34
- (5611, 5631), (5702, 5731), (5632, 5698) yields 0.015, 1.4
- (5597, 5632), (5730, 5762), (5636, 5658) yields -0.076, 1.3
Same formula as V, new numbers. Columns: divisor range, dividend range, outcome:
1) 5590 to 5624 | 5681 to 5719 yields 1.09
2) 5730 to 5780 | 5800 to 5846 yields 1.06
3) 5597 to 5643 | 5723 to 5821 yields 1.06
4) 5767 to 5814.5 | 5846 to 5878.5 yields 1.06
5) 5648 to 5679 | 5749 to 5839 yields 1.02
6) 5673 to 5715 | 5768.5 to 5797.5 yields 1.05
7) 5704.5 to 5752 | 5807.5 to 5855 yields 1.03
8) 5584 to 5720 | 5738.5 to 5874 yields 1.06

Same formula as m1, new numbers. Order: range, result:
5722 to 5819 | 1.34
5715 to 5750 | 1.42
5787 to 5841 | 1.37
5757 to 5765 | 1.3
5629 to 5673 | 1.41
